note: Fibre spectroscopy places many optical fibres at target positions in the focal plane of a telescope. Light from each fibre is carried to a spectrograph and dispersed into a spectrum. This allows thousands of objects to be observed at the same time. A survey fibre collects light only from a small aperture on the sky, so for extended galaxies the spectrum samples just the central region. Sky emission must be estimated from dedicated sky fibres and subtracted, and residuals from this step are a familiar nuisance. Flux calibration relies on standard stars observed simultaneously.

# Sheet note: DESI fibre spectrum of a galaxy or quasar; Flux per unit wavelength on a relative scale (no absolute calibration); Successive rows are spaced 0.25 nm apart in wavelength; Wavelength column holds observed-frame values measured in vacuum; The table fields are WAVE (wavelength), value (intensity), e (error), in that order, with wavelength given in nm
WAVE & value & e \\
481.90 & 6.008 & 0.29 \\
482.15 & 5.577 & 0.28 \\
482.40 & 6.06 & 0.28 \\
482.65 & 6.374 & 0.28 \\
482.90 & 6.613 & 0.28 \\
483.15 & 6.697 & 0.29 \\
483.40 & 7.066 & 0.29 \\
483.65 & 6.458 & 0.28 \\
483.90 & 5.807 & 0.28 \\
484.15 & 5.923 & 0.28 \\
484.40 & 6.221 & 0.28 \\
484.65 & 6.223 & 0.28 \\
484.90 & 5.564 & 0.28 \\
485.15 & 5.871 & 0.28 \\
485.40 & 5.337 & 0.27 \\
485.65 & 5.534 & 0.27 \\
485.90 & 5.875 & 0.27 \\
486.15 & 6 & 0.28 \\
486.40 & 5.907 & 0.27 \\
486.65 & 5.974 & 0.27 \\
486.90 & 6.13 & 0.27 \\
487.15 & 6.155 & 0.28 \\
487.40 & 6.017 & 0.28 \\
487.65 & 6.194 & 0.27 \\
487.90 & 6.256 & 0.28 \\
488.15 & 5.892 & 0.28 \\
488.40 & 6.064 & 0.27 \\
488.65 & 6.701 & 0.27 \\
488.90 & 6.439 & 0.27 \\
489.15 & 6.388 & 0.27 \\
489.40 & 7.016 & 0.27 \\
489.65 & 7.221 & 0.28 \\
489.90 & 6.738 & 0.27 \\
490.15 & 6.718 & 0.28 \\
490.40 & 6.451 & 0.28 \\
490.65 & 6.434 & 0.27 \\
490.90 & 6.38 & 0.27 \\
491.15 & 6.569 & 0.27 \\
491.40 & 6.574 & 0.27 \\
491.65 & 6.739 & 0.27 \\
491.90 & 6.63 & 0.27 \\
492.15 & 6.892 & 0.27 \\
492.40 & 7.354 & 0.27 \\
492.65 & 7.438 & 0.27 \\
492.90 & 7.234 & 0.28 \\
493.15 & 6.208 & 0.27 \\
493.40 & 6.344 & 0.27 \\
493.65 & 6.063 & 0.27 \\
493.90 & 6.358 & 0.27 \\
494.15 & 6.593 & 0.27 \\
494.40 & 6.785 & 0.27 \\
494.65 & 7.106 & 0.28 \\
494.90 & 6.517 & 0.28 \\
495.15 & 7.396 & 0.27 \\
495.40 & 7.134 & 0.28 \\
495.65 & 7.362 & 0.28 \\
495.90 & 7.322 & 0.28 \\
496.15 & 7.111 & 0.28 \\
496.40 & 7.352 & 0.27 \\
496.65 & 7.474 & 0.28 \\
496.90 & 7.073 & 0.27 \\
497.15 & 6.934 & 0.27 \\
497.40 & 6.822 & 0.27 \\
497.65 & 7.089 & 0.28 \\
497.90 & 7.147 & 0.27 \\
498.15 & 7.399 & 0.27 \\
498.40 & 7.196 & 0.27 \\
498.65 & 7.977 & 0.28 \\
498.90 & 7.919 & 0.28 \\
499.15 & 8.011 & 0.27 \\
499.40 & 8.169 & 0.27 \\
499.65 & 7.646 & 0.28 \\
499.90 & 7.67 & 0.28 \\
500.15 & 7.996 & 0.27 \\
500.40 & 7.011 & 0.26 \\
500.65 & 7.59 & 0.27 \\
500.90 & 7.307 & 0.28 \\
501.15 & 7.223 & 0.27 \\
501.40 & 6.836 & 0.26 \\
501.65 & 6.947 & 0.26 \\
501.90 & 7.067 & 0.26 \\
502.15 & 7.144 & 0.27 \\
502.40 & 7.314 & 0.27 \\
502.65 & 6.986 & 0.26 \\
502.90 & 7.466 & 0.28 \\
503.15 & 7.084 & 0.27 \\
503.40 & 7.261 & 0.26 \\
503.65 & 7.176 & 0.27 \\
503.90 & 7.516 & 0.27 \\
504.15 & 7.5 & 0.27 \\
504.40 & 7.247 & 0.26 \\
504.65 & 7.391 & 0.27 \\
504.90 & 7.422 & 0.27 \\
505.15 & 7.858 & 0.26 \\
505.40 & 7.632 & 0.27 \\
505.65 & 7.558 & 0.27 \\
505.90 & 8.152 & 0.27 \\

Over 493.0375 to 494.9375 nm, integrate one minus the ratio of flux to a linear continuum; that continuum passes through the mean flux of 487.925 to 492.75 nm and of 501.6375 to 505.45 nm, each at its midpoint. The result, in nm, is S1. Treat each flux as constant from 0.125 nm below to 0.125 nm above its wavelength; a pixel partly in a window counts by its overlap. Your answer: 0.09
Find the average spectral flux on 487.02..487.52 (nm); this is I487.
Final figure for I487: 6.09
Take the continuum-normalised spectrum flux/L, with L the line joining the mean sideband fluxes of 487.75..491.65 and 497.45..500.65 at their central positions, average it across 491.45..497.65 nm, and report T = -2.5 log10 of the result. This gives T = 0.02 mag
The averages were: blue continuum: 6.53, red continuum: 7.58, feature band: 6.93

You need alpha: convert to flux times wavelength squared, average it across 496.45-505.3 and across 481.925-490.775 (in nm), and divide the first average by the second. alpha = 1.3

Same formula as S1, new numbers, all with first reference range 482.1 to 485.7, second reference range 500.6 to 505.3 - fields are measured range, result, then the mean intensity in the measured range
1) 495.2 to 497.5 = -0.105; 7.19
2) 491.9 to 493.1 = -0.084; 7.1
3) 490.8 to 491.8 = -0.001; 6.57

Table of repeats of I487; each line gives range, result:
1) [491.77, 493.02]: 7.11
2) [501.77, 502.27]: 7.1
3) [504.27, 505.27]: 7.48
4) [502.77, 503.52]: 7.27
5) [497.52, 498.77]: 7.36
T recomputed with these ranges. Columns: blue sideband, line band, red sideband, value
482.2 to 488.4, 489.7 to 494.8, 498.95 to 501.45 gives 0.014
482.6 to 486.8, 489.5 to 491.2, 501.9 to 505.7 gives -0.033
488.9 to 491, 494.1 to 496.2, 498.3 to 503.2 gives -0.003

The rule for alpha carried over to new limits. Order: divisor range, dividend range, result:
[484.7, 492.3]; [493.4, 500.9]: 1.19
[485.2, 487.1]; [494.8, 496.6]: 1.28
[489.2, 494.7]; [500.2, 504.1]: 1.12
